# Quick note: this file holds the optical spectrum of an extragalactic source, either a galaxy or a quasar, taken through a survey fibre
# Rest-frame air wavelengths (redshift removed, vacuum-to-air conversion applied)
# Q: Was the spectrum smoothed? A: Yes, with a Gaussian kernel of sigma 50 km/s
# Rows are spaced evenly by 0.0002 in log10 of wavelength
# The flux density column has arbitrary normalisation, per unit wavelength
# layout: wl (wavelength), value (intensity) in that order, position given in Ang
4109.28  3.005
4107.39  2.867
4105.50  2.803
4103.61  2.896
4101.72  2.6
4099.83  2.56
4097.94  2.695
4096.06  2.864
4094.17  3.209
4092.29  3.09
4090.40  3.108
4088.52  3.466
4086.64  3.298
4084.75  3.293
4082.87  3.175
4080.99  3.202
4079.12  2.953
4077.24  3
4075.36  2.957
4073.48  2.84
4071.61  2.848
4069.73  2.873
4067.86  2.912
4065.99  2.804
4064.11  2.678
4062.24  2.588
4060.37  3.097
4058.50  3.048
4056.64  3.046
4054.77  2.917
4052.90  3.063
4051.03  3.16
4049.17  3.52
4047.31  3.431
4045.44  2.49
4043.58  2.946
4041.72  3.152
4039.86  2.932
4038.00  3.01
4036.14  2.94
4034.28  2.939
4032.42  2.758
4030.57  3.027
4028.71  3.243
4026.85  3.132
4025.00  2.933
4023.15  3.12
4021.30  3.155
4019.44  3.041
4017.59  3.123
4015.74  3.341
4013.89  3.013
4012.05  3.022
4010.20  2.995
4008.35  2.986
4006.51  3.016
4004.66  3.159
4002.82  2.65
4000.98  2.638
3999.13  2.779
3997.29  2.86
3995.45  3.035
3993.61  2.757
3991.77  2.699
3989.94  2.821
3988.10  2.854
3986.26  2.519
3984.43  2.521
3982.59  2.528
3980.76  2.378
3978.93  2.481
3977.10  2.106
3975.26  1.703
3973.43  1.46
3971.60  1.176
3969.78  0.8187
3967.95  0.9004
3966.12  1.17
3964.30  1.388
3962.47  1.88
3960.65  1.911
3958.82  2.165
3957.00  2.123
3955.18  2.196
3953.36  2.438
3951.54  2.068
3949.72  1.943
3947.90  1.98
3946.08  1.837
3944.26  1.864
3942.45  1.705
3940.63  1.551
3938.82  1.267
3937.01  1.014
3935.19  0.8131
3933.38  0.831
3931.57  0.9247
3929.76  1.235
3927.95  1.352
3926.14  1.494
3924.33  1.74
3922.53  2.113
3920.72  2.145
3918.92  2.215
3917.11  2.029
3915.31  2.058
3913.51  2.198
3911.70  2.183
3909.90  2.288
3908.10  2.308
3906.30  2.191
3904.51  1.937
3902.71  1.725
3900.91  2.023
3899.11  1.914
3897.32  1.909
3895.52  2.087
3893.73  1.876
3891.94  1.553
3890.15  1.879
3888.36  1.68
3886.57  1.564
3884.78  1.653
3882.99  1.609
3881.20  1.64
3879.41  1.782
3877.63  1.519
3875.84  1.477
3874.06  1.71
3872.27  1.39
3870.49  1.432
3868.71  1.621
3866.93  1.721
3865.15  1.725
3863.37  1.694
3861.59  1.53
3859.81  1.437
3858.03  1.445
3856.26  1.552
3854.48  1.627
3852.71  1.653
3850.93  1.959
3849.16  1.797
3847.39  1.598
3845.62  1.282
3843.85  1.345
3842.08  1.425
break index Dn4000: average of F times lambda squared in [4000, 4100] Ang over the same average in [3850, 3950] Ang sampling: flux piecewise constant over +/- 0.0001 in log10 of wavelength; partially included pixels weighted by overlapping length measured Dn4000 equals 1.90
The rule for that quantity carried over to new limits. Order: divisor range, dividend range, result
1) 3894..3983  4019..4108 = 1.78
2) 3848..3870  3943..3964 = 1.29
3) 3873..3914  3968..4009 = 1.37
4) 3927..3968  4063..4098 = 2.01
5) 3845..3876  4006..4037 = 2.07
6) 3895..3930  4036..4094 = 1.66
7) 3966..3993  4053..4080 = 1.48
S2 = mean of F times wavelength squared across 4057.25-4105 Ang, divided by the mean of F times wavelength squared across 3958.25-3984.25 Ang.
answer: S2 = 1.80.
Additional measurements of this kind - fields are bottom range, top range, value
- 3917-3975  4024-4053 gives 1.98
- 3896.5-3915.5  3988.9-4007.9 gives 1.44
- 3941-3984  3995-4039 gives 1.67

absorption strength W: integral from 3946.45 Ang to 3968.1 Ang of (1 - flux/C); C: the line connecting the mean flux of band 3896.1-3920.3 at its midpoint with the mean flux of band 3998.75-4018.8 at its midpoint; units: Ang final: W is 5.4 Ang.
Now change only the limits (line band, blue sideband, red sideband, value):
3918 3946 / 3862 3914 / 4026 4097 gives 8.1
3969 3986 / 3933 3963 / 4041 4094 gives 1.2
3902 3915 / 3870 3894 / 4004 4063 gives -1.7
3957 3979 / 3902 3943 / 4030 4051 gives 6.2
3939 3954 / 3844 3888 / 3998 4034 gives 3.0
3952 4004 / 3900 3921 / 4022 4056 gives 8.6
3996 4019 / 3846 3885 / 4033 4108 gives -3.7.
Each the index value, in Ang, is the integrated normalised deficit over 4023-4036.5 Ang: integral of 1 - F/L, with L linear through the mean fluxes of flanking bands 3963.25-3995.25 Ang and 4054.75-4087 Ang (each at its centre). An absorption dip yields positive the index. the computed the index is -2.42 Ang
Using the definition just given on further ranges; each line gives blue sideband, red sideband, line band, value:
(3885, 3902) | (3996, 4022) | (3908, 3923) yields -0.9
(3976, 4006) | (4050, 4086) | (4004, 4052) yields -4.1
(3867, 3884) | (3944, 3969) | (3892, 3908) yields -2.8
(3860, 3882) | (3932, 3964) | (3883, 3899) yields -1.4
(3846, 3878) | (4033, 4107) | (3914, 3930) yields 1.1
